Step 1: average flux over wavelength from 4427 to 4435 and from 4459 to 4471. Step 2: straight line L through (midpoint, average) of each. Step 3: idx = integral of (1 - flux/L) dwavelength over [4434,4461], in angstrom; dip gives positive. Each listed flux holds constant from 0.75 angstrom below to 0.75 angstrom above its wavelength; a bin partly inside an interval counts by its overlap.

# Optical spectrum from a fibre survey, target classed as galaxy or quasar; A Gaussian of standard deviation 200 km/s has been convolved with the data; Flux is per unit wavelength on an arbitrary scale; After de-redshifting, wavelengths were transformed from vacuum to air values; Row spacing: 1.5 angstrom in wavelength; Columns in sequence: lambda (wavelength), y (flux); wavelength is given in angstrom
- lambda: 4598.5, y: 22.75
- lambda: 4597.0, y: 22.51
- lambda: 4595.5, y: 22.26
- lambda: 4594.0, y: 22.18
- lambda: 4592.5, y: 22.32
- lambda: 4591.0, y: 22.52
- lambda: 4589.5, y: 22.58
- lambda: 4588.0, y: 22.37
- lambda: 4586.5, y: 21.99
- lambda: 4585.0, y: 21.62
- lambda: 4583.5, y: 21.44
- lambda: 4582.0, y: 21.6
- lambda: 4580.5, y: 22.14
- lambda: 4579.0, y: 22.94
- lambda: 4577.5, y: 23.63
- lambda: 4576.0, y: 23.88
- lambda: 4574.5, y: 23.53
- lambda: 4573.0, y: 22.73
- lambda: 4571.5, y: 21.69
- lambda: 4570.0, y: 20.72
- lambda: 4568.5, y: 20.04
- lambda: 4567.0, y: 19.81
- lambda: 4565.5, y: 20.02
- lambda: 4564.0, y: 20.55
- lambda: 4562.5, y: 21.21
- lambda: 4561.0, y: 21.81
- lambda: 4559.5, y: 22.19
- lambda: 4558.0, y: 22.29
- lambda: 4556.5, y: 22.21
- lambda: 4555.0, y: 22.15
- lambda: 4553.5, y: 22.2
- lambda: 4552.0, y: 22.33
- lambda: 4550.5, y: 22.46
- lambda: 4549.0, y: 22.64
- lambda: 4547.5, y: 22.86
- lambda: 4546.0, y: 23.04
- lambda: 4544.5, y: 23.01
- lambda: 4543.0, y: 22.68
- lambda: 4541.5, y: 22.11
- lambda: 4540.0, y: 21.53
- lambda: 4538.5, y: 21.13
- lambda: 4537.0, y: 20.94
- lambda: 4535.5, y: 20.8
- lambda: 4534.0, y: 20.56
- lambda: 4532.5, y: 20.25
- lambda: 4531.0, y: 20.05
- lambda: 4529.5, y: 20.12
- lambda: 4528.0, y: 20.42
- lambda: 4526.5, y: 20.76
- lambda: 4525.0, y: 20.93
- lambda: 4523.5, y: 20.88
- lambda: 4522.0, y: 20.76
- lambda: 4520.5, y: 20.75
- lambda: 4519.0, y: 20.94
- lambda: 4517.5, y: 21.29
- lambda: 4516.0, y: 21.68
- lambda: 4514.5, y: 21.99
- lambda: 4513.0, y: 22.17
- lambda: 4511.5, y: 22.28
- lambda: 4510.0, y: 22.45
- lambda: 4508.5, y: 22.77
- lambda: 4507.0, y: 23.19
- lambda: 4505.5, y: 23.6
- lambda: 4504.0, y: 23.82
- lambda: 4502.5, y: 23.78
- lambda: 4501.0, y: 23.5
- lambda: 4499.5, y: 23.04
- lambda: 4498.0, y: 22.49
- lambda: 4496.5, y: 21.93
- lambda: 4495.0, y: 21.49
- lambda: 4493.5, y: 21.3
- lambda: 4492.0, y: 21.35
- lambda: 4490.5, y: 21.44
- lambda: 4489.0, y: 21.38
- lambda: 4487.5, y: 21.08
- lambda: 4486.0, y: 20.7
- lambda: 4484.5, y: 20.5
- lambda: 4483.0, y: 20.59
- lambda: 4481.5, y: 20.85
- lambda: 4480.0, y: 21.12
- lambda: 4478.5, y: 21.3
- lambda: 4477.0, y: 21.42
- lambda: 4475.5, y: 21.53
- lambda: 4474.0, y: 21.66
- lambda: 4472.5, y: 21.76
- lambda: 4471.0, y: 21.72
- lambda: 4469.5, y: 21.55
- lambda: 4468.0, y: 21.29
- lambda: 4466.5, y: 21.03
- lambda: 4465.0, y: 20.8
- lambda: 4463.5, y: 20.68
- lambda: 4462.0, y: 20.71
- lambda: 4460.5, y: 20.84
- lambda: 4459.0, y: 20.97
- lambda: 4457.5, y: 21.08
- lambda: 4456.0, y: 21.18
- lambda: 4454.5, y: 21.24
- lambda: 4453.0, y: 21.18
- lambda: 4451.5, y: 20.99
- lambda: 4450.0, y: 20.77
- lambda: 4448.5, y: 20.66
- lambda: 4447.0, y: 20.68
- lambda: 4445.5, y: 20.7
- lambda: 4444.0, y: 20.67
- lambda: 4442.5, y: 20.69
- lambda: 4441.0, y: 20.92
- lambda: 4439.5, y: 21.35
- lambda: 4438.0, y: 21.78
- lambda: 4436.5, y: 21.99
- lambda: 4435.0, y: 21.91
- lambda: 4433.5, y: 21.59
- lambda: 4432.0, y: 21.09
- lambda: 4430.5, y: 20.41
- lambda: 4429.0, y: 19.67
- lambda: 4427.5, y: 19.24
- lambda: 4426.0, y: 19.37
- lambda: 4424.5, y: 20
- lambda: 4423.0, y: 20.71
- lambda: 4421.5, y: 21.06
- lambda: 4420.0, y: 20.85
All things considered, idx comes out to -0.39 angstrom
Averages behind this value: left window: 20.6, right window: 21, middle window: 21.1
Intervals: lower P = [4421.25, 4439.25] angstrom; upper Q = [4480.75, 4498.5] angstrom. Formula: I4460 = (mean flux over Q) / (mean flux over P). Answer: 1.02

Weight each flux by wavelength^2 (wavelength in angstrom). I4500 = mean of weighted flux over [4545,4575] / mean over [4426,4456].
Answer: 1.1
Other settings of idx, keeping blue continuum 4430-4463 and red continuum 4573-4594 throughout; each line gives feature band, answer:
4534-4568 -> 0.6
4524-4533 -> 0.6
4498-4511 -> -0.9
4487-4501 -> -0.2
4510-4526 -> 0.3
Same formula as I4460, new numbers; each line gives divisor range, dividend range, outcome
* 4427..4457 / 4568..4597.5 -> 1.06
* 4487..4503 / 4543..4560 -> 1.02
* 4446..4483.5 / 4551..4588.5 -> 1.04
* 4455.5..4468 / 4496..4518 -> 1.08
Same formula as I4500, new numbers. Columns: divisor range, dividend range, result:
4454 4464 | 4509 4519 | 1.07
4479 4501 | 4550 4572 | 1.03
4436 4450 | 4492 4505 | 1.10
